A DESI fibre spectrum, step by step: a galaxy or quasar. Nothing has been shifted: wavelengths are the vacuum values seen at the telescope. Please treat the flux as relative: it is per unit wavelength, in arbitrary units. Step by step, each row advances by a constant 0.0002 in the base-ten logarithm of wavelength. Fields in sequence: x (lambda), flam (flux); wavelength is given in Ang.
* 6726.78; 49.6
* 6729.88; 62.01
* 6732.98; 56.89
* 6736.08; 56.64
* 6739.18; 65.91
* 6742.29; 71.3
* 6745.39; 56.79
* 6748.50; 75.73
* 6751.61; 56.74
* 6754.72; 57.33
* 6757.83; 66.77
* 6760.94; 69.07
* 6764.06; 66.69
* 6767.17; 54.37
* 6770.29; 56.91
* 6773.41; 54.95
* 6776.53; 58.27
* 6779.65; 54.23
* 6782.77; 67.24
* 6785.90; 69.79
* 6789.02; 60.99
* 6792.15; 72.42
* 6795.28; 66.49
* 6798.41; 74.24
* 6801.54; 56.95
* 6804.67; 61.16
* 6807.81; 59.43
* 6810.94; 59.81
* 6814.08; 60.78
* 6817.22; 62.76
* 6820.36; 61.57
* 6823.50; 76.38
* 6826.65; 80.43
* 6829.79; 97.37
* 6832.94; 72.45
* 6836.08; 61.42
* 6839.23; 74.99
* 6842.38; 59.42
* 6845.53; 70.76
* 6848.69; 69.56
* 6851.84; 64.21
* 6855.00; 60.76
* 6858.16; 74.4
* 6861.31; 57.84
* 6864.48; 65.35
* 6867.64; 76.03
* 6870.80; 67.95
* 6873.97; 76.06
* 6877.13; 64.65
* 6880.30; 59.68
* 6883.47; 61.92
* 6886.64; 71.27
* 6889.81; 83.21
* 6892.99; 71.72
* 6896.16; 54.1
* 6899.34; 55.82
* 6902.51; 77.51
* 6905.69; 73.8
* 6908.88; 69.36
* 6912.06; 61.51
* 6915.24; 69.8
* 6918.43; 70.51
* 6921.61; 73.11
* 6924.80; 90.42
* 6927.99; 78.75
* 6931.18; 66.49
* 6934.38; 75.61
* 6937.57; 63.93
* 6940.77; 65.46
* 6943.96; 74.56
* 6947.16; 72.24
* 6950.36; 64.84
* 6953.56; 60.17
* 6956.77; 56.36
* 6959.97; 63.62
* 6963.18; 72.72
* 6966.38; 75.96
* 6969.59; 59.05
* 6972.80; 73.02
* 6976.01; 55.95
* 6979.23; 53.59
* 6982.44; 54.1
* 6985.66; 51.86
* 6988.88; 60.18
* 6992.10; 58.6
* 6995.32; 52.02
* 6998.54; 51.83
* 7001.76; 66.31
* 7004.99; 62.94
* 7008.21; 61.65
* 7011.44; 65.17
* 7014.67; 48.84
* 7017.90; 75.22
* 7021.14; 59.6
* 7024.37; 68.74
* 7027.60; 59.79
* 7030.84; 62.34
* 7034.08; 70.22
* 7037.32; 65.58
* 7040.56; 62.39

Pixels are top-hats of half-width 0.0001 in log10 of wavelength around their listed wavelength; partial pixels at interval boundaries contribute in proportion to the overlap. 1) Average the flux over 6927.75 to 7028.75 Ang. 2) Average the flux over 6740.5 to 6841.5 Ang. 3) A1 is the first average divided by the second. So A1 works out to 1.0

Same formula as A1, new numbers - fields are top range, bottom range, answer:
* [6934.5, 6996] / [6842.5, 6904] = 0.94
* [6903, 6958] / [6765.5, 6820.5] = 1.13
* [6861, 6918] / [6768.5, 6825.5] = 1.08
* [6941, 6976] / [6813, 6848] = 0.94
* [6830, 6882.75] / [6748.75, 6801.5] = 1.08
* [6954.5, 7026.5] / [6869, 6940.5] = 0.88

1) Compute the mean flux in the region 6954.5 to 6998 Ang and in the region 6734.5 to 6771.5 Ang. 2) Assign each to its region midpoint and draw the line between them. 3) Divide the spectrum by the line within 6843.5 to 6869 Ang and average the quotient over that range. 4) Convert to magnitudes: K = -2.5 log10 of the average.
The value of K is -0.09 mag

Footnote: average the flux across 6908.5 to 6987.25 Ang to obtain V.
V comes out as 66.9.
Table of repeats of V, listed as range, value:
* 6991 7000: 54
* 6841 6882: 66.7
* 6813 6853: 70.3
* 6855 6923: 68.2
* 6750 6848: 65.3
